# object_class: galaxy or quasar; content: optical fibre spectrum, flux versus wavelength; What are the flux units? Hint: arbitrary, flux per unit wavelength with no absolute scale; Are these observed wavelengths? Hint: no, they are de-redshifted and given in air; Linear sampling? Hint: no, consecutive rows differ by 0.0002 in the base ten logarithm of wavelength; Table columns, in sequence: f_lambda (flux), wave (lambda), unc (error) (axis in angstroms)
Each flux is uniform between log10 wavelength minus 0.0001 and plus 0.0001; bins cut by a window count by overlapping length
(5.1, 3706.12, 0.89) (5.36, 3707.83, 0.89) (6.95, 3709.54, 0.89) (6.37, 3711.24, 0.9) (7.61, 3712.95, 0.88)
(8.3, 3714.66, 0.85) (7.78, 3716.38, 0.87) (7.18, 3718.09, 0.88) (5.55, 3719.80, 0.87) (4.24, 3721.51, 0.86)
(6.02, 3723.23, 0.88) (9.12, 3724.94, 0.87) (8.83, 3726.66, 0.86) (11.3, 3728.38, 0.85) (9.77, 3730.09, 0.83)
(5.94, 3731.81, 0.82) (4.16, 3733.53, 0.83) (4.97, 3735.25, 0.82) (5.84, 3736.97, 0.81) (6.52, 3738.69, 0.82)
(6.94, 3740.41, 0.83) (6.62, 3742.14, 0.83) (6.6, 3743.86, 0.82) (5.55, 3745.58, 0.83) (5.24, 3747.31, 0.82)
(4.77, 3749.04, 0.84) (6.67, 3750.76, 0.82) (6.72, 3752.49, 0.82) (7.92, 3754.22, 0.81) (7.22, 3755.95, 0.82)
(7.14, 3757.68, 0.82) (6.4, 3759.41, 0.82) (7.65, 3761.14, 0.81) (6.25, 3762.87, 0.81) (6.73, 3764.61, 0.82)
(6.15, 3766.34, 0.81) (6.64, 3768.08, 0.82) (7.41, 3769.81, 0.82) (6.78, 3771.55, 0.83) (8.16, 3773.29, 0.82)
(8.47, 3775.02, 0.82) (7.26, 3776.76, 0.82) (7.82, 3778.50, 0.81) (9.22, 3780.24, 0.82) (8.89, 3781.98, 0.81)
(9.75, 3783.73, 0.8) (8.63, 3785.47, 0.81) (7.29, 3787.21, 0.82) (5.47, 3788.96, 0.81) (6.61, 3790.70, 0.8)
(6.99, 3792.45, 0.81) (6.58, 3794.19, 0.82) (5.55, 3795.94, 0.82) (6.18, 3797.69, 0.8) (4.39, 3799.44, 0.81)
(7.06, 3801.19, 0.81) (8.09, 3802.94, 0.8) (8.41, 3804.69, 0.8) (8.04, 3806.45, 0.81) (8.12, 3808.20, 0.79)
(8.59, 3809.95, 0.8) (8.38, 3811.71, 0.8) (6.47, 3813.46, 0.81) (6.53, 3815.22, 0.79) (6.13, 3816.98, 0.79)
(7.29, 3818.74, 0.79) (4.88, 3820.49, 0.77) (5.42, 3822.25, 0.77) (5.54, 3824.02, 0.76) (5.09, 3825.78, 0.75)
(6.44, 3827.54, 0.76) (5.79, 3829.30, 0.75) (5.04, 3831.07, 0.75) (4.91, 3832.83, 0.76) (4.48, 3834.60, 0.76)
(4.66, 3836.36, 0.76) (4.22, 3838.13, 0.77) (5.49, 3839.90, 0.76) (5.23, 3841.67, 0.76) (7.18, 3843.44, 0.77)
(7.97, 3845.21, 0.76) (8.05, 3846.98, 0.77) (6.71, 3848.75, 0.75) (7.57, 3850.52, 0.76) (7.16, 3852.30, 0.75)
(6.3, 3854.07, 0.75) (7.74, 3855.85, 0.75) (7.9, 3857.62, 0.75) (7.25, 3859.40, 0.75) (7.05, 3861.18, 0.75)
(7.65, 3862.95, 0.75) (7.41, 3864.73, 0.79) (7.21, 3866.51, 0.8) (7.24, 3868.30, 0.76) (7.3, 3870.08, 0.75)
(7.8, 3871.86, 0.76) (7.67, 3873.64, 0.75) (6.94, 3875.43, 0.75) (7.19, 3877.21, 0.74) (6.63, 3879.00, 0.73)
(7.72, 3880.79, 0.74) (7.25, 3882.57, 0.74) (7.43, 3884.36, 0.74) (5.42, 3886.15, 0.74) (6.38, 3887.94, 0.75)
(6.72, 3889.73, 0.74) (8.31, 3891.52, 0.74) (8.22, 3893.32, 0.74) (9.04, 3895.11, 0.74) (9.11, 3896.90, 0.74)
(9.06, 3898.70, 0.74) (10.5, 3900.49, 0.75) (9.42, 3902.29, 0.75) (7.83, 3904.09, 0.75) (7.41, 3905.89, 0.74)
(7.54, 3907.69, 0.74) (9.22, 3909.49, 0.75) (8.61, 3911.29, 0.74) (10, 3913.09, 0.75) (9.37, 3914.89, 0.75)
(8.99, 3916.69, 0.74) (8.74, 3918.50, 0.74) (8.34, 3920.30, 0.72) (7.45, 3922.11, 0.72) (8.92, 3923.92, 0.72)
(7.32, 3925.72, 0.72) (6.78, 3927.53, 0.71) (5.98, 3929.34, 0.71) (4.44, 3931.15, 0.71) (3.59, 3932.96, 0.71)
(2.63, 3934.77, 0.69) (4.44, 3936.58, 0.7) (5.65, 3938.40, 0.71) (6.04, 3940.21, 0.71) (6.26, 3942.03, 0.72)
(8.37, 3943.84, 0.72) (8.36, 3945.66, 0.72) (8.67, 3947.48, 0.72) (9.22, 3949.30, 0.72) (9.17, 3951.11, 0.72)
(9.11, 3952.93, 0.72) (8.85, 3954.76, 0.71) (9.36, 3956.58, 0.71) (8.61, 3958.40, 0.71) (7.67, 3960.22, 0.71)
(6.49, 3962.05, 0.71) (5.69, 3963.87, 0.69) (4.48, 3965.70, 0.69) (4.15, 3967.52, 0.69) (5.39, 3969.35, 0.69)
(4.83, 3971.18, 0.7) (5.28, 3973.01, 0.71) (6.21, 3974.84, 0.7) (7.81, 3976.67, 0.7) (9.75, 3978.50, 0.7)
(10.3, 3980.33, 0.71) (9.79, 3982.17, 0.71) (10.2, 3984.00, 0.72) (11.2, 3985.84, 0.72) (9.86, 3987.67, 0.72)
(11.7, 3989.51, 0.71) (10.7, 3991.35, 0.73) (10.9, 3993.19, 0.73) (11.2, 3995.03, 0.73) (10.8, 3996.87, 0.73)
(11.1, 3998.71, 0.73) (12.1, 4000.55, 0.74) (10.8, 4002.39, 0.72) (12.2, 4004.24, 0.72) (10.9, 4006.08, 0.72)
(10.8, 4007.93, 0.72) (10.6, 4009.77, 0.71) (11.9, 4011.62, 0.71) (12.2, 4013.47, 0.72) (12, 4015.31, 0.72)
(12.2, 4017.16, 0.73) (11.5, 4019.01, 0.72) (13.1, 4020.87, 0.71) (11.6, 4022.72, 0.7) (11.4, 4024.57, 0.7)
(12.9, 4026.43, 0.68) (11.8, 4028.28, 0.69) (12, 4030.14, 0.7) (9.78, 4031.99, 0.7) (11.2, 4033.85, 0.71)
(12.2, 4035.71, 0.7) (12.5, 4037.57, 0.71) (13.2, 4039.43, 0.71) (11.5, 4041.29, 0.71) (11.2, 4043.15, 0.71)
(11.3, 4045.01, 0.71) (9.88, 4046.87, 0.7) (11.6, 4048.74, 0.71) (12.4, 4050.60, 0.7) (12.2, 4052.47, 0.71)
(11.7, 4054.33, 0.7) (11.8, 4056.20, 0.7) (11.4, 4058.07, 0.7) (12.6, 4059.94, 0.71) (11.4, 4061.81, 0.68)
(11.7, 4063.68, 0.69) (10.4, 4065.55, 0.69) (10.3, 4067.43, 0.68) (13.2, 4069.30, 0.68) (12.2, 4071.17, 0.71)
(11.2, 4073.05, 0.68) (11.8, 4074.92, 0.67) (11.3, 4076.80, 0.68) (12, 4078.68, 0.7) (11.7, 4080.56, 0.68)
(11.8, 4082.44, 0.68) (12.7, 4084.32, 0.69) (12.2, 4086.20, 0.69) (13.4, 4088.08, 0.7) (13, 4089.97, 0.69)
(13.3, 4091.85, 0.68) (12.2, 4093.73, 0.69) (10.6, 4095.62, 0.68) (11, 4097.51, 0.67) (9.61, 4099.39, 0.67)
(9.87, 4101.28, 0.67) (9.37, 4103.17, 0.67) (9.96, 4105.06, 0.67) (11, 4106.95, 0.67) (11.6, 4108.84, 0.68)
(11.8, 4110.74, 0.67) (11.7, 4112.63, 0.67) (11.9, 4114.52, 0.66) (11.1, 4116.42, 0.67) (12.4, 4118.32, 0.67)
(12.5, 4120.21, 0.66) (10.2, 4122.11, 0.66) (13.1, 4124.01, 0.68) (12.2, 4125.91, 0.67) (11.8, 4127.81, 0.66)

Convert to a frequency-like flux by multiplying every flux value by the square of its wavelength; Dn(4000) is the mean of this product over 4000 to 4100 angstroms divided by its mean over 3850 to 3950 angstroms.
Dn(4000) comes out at 1.69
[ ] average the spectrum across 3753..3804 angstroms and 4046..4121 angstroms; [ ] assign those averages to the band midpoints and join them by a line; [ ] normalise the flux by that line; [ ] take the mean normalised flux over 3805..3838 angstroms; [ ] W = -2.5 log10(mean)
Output 0.25 mag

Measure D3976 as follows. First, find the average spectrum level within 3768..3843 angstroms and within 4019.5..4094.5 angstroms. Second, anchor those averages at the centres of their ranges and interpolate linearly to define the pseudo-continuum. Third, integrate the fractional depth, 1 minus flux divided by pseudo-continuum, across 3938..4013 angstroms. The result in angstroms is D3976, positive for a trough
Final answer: 10.0 angstroms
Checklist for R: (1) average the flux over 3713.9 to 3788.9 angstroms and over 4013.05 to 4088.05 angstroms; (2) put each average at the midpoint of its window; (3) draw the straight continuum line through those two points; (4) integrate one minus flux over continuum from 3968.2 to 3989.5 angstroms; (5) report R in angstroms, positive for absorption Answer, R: 4.7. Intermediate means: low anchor 7.11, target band 8.34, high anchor 11.8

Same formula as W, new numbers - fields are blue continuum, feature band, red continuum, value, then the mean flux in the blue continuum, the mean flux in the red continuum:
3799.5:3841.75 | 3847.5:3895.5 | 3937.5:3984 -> -0.09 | 6.24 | 7.48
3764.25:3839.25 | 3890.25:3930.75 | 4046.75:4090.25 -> 0.05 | 6.75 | 11.8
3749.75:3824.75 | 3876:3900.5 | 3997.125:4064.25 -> 0.17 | 7.11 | 11.7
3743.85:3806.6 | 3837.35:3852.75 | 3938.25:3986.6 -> 0.10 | 7.04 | 7.68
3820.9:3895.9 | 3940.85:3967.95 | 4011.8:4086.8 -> 0.20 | 6.72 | 11.8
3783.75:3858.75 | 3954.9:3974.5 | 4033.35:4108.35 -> 0.44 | 6.58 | 11.6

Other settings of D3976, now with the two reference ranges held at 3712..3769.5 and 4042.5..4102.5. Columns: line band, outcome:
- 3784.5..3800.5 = 2.35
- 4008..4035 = -1.98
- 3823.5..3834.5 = 3.66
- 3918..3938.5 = 7.23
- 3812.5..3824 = 2.66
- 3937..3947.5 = 2.99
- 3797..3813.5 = 0.68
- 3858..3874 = 2.27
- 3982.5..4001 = -0.78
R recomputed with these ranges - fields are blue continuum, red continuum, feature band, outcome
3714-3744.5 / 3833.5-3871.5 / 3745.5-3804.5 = -1.1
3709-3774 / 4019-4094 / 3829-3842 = 5.3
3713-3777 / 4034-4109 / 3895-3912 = 0.8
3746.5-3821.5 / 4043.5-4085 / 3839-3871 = 4.3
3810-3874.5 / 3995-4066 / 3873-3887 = 1.0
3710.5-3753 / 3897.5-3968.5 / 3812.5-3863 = 6.3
